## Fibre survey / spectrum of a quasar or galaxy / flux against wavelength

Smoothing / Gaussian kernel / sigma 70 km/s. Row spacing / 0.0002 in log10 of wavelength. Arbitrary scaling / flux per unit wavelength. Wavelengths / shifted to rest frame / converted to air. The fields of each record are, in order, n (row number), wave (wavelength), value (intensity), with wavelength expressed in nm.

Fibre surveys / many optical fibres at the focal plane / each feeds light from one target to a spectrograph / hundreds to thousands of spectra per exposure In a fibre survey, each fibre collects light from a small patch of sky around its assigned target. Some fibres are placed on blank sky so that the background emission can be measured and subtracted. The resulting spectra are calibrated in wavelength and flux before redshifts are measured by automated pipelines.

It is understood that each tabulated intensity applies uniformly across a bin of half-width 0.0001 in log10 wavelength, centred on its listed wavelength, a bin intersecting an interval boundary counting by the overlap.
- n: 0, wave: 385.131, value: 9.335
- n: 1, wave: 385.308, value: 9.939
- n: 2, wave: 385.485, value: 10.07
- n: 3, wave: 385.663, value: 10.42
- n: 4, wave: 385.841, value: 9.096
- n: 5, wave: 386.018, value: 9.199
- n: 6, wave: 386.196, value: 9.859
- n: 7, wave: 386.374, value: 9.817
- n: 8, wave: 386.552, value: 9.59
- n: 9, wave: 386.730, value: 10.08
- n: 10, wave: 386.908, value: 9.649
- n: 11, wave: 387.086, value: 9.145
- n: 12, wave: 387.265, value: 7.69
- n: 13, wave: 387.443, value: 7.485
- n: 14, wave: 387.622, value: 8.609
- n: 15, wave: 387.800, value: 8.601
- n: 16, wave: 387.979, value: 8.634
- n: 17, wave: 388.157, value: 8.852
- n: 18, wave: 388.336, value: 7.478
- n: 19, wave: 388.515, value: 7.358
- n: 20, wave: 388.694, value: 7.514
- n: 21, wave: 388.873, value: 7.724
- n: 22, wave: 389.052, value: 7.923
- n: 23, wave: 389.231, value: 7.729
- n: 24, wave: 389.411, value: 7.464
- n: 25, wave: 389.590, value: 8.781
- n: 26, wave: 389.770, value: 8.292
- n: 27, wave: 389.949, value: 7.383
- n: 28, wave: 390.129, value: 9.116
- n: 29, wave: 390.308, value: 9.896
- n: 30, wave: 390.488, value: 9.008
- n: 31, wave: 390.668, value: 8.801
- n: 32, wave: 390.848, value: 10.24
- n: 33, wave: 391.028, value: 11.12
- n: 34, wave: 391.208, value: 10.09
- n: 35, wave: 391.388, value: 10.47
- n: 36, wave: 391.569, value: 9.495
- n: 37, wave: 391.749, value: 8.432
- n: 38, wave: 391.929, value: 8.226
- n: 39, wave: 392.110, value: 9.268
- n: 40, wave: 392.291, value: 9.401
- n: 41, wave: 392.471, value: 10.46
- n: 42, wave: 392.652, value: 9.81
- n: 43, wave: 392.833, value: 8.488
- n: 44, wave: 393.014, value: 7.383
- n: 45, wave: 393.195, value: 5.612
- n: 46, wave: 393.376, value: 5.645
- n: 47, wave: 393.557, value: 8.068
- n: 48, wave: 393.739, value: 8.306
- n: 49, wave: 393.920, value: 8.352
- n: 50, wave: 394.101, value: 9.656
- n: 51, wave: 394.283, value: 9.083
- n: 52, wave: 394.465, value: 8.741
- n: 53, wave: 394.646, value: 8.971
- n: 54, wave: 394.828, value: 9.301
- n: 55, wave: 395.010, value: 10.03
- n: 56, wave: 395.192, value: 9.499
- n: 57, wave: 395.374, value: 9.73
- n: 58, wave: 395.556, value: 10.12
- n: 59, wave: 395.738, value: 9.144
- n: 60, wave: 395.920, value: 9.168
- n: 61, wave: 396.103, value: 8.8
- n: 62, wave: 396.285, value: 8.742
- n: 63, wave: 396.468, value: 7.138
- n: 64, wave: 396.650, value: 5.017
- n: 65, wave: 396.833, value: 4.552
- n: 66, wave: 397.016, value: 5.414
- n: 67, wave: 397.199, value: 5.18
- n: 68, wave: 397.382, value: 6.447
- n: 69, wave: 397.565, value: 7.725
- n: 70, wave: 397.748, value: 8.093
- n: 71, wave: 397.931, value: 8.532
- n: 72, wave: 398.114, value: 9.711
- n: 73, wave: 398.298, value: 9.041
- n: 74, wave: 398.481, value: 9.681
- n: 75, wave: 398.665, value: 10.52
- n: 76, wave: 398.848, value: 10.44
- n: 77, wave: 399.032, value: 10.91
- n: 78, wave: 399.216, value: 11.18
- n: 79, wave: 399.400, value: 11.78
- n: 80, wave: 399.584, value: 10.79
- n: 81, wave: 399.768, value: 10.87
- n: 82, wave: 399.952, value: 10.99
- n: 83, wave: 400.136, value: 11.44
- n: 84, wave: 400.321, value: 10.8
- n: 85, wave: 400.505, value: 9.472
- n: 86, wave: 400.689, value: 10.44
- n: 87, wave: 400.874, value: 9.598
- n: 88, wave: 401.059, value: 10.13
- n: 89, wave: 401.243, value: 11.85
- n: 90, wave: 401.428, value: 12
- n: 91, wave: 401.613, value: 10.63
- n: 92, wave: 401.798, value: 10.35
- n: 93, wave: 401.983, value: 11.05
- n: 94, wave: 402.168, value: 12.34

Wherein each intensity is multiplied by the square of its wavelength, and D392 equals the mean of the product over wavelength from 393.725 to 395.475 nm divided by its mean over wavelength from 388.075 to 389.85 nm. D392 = 1.2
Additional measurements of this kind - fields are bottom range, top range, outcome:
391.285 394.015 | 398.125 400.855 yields 1.28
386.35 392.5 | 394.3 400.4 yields 1.07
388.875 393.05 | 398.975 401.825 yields 1.26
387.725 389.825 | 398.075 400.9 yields 1.38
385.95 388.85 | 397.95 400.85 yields 1.28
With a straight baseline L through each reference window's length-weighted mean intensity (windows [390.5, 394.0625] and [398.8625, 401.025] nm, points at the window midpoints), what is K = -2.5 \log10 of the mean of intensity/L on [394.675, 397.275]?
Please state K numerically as 0.21 mag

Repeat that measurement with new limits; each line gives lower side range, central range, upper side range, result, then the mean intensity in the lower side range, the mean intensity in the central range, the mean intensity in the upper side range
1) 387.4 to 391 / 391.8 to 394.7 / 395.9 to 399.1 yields -0.03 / 8.4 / 8.46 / 8.02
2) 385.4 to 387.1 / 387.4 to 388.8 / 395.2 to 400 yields 0.18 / 9.72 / 8.08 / 8.83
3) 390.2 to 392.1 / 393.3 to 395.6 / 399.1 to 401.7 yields 0.13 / 9.56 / 8.88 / 10.9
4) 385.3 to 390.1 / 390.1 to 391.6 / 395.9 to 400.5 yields -0.13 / 8.66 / 9.84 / 8.93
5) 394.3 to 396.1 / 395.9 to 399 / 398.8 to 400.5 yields 0.27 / 9.37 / 7.92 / 11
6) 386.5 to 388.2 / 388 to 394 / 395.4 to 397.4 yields -0.04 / 8.82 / 8.55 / 7.35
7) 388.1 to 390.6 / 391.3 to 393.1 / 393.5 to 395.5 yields -0.06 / 8.18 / 9.14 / 9.1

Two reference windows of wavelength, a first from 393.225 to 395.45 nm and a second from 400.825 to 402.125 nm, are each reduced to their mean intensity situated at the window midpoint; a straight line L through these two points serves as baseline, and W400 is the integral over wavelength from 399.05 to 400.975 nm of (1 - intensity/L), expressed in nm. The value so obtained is -0.06 nm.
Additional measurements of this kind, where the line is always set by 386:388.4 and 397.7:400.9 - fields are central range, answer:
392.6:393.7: 0.24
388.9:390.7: 0.16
